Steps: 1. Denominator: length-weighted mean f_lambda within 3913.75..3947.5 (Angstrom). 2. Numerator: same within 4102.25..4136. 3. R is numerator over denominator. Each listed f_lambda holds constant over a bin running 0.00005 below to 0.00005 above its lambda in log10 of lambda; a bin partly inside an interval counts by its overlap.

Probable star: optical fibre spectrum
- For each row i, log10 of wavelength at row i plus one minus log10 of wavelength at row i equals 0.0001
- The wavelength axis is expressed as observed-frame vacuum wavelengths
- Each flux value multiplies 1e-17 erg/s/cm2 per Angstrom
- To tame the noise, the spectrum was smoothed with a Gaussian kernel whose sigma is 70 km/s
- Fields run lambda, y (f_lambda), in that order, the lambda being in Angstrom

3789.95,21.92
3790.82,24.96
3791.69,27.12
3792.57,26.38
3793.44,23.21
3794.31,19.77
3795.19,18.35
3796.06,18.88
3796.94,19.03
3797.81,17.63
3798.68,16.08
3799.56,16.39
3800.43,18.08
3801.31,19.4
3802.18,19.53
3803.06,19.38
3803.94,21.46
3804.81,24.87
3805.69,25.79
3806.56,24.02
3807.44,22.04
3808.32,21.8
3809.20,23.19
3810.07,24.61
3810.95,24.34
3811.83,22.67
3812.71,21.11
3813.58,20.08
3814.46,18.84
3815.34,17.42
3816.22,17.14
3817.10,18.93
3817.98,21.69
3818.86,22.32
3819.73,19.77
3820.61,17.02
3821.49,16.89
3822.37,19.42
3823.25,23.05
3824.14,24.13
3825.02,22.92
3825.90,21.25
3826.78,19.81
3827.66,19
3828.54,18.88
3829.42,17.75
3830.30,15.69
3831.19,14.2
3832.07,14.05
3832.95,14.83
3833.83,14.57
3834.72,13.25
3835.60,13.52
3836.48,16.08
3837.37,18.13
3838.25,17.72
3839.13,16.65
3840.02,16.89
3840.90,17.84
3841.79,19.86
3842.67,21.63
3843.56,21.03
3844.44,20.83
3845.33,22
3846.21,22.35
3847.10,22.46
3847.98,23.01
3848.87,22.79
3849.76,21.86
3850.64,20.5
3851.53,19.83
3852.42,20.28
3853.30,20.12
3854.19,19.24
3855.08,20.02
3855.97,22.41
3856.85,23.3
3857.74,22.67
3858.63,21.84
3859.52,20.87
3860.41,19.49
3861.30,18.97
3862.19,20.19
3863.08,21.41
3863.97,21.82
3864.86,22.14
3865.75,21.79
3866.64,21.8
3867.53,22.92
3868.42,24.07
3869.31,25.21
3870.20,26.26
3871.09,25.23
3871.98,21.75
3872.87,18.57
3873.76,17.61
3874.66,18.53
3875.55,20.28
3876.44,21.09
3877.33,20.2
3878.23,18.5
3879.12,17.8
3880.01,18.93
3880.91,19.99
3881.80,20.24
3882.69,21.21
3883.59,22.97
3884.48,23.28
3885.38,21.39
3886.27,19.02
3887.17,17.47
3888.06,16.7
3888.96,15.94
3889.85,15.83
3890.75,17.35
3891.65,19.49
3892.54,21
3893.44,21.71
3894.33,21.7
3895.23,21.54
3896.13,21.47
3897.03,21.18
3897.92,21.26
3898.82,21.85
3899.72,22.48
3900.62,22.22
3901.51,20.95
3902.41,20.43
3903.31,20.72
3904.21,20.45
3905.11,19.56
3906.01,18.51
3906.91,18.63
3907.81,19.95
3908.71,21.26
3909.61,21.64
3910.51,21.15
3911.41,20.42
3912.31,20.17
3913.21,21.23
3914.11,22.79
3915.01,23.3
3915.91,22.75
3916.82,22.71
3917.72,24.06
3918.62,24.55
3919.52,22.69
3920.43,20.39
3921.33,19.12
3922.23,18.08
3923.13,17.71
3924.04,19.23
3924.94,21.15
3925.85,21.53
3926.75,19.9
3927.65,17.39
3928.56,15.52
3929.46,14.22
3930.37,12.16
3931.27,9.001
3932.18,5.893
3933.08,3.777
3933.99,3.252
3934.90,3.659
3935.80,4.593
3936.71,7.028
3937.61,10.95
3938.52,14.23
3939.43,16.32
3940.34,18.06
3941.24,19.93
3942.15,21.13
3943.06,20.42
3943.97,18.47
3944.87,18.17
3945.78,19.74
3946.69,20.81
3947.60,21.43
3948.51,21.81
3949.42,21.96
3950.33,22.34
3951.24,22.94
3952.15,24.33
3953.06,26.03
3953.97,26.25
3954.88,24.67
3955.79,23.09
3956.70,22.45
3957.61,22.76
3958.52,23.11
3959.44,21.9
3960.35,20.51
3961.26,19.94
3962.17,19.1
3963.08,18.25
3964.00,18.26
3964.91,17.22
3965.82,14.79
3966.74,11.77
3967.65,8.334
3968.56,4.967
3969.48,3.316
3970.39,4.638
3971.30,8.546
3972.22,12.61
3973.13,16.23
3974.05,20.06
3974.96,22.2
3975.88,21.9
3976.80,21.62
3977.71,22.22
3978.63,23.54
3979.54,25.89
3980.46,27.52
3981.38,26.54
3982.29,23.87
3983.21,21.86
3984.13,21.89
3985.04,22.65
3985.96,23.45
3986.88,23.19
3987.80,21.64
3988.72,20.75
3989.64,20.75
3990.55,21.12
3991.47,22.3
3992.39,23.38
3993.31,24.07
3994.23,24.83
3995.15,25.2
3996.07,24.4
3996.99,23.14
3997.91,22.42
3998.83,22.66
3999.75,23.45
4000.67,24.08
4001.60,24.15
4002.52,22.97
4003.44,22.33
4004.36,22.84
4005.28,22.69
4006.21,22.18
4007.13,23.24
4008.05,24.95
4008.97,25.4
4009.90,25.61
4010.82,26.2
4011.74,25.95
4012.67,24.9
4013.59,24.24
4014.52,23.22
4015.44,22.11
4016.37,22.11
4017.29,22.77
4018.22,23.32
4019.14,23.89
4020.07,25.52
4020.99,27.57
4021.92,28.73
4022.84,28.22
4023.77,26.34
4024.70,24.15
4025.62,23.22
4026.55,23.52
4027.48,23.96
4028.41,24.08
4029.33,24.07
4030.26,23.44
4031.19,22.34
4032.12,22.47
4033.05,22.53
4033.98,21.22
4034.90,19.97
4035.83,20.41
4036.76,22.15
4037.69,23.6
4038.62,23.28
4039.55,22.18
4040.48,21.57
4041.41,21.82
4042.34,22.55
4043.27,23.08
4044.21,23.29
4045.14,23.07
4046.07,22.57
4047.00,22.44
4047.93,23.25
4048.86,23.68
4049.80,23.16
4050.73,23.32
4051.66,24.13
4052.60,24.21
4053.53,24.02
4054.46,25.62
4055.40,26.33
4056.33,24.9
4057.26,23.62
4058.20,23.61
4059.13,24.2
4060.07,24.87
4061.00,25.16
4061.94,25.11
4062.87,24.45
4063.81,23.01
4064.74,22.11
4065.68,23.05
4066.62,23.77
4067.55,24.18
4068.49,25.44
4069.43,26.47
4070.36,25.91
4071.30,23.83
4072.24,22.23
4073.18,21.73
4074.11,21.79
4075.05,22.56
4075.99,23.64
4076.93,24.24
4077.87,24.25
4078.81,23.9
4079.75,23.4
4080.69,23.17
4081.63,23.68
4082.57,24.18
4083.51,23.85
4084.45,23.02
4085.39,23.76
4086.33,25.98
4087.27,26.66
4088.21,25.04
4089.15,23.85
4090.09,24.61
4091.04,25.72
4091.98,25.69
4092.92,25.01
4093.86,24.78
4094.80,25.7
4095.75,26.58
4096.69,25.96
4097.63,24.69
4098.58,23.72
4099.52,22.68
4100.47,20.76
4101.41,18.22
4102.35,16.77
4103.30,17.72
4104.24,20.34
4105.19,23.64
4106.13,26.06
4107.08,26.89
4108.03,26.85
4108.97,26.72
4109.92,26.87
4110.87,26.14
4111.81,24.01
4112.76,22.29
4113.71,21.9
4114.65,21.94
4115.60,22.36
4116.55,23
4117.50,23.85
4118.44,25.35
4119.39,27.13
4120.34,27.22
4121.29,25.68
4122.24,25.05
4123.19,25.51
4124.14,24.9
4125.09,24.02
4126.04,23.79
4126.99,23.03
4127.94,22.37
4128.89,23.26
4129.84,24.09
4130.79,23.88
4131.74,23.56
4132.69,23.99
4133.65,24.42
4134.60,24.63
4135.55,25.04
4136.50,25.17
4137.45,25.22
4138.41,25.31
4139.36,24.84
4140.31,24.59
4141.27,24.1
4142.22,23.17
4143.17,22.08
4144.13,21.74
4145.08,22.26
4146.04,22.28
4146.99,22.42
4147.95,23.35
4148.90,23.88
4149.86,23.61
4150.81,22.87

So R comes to 1.4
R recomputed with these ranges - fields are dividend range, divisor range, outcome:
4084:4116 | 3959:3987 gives 1.31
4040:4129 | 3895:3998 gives 1.24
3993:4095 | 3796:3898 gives 1.19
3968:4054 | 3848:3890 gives 1.08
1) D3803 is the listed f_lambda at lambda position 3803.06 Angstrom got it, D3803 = 19.38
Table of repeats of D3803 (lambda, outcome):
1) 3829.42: 17.75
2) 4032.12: 22.47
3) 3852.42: 20.28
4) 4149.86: 23.61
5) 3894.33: 21.7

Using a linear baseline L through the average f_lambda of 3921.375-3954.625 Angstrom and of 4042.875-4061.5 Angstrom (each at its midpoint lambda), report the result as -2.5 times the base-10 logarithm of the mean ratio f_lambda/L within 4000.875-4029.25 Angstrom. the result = -0.130 mag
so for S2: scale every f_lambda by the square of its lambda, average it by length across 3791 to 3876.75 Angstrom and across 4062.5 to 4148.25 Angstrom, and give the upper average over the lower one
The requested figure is 1.3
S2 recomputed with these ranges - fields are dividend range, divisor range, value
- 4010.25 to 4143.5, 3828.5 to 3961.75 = 1.34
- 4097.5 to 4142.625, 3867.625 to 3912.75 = 1.31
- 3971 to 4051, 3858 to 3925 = 1.18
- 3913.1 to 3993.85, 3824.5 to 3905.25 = 0.97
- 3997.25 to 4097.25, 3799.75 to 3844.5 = 1.38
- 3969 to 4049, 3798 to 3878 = 1.22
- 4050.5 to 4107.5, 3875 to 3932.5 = 1.32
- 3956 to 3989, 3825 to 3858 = 1.06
